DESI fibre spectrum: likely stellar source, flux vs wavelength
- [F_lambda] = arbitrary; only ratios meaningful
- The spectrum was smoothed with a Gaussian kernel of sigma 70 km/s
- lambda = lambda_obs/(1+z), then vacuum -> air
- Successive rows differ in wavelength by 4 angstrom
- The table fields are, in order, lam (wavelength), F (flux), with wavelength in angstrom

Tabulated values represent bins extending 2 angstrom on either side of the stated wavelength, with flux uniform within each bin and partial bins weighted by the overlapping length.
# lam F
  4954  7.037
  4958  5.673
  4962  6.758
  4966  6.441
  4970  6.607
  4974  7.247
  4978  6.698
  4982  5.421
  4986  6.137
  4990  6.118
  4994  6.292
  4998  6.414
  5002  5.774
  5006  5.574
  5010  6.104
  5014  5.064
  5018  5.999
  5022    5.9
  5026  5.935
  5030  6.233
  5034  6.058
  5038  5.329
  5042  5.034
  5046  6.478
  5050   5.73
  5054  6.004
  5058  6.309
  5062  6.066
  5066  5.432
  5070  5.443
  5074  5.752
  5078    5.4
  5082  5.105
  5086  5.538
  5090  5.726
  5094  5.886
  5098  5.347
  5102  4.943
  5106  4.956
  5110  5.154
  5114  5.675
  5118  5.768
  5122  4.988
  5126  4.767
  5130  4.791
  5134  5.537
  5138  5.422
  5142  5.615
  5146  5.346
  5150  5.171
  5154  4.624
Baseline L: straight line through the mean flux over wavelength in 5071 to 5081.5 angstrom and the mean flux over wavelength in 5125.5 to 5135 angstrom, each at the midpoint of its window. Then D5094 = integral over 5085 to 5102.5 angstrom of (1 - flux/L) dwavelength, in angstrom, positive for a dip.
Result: -0.6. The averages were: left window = 5.5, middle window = 5.53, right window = 5.02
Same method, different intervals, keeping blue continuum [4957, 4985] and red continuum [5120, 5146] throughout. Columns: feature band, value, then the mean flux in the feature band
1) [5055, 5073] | -0.31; 5.82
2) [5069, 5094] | 0.27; 5.53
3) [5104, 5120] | -0.10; 5.39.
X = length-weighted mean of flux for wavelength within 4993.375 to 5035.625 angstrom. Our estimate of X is 5.93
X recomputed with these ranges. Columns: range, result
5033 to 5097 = 5.69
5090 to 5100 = 5.64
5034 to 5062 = 5.85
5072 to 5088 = 5.45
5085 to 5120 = 5.44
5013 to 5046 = 5.76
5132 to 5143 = 5.52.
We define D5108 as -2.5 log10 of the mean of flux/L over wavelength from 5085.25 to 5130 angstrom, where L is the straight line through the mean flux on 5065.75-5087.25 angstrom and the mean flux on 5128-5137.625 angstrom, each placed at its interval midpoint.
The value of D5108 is 0.001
